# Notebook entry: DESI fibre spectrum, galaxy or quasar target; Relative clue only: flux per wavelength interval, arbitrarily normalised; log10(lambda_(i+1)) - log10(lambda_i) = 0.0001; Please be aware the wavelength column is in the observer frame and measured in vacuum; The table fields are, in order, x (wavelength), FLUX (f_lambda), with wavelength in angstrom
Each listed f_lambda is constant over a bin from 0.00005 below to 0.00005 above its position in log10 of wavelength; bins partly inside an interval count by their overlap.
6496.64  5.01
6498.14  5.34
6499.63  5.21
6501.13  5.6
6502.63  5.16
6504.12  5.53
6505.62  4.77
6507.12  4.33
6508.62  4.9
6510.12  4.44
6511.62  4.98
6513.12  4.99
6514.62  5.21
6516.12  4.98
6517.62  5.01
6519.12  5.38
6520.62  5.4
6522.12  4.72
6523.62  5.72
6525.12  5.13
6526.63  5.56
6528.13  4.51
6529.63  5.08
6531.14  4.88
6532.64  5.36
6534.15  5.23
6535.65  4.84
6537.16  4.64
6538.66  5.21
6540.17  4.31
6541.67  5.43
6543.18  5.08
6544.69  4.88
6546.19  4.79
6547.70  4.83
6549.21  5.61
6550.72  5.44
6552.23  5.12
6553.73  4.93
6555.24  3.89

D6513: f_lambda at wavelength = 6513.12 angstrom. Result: 4.99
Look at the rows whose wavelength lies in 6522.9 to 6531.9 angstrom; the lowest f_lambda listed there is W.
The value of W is 4.51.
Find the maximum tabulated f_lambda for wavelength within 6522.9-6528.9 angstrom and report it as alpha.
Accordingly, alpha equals 5.72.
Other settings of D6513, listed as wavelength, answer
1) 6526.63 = 5.56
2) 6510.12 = 4.44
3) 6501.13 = 5.6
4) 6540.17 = 4.31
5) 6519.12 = 5.38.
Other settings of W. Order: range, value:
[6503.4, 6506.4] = 4.77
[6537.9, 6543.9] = 4.31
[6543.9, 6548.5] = 4.79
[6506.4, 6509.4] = 4.33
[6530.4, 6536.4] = 4.84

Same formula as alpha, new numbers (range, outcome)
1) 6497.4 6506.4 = 5.6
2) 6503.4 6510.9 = 5.53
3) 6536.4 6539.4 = 5.21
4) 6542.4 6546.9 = 5.08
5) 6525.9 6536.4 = 5.56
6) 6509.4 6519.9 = 5.38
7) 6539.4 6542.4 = 5.43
